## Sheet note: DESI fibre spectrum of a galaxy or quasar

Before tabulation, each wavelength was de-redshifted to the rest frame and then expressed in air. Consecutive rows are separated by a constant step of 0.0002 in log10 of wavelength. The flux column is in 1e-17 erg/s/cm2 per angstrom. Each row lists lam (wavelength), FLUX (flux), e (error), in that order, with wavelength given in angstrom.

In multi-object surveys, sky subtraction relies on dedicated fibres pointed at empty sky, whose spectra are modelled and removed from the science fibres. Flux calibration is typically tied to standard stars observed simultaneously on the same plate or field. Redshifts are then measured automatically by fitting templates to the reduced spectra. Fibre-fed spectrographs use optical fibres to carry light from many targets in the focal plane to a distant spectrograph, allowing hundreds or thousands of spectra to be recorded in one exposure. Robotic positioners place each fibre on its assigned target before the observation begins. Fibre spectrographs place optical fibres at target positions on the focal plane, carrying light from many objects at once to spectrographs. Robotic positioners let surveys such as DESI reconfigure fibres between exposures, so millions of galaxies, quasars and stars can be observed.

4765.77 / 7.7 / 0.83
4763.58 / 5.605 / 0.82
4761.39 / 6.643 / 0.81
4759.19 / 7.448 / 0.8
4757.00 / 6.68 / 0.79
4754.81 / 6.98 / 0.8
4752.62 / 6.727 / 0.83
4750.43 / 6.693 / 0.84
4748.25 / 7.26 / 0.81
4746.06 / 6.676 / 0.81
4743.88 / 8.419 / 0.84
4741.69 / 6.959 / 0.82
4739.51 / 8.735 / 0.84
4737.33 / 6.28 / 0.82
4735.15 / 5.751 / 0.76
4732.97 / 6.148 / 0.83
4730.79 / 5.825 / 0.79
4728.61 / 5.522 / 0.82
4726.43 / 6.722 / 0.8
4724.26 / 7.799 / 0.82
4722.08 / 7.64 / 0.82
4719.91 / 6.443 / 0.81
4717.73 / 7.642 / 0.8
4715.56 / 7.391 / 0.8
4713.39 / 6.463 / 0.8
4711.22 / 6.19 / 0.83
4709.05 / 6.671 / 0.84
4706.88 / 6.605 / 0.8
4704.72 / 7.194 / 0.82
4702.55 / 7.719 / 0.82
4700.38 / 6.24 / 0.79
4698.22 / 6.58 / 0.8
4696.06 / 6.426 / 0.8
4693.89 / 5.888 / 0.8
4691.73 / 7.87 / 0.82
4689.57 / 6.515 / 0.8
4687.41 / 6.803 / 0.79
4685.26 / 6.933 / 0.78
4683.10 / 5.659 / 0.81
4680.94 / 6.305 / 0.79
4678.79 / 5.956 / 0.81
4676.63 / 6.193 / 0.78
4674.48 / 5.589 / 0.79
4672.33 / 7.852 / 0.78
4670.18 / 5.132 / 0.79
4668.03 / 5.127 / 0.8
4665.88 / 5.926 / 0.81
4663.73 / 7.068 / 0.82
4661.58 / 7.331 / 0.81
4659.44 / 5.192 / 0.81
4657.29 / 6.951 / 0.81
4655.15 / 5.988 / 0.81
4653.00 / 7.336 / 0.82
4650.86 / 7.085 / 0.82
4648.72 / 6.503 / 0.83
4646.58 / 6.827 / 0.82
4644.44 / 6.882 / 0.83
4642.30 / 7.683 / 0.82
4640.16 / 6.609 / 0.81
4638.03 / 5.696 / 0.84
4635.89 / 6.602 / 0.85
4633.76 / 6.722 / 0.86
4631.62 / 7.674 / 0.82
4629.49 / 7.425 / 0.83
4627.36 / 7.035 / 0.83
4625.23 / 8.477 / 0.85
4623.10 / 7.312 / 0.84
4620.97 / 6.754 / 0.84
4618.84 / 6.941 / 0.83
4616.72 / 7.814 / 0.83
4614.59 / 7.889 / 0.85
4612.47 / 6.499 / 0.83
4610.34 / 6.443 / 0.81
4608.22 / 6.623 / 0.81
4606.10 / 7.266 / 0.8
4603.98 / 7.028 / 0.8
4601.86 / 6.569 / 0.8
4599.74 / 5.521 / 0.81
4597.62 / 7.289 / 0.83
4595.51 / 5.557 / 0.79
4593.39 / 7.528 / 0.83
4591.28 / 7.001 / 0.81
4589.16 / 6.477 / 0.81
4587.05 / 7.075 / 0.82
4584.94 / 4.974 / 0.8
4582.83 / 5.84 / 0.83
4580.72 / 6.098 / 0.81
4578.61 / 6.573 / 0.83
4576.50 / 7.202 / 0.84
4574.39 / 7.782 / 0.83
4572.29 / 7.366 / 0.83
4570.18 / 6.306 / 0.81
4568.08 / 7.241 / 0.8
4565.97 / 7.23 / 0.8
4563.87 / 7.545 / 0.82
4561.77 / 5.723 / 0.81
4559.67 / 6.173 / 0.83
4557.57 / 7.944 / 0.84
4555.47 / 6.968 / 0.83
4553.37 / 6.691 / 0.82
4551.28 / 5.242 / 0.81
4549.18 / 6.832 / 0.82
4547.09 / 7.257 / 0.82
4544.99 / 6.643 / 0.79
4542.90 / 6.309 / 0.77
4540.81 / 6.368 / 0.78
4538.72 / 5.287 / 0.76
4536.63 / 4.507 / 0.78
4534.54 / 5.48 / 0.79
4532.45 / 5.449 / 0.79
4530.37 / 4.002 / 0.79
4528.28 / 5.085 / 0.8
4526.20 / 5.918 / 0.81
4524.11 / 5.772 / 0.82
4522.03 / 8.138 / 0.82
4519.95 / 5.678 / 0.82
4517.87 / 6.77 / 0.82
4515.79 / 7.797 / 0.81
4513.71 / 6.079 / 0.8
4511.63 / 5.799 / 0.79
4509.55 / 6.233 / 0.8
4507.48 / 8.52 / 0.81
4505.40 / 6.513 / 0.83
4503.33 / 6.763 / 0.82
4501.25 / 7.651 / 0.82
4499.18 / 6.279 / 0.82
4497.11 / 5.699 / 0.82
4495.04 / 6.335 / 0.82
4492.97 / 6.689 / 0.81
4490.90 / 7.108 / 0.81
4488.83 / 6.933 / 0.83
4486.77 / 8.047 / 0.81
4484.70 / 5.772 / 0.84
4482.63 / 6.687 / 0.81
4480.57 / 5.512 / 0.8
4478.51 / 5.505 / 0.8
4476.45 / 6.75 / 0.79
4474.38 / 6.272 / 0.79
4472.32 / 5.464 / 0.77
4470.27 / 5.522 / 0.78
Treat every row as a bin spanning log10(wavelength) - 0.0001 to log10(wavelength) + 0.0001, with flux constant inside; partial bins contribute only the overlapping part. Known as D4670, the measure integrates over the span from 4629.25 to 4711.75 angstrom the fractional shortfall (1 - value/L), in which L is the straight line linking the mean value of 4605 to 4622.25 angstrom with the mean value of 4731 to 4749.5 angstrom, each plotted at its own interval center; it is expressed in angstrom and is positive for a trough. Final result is 4.98 angstrom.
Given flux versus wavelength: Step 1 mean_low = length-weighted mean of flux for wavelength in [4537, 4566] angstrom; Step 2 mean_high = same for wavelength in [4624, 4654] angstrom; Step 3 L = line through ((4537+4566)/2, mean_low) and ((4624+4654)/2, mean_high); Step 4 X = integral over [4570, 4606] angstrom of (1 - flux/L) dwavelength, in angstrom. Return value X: 0.6 angstrom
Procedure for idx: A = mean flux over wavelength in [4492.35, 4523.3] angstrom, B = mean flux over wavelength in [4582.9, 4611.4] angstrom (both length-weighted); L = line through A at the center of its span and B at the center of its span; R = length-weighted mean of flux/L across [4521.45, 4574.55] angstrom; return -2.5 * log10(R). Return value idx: 0.05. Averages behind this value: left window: 6.72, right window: 6.54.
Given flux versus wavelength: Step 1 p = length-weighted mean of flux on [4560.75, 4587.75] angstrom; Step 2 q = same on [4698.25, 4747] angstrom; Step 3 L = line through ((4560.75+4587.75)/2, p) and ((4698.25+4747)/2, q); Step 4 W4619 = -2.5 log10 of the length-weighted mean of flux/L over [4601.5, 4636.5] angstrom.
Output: -0.06 mag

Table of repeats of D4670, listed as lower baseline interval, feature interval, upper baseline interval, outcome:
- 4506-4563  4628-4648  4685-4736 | -1.2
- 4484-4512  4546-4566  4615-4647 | 0.5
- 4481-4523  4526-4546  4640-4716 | 3.7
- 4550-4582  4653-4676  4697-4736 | 1.6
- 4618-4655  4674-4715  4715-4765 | 2.3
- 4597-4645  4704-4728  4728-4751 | -0.4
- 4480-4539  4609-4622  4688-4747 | -0.9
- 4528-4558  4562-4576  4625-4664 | -2.1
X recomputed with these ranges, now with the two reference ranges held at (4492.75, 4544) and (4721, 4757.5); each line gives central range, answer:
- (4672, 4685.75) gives 0.9 angstrom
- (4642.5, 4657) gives -0.5 angstrom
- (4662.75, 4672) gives 1.0 angstrom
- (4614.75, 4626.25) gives -1.7 angstrom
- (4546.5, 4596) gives -2.7 angstrom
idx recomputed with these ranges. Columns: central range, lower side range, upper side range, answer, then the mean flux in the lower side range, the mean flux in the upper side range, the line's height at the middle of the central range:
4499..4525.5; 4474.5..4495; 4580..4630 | -0.03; 6.53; 6.81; 6.59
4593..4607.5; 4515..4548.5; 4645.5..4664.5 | -0.04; 6.03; 6.69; 6.4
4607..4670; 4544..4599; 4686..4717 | -0.01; 6.71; 6.77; 6.74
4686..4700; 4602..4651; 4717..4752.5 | 0.04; 7.02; 6.89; 6.94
